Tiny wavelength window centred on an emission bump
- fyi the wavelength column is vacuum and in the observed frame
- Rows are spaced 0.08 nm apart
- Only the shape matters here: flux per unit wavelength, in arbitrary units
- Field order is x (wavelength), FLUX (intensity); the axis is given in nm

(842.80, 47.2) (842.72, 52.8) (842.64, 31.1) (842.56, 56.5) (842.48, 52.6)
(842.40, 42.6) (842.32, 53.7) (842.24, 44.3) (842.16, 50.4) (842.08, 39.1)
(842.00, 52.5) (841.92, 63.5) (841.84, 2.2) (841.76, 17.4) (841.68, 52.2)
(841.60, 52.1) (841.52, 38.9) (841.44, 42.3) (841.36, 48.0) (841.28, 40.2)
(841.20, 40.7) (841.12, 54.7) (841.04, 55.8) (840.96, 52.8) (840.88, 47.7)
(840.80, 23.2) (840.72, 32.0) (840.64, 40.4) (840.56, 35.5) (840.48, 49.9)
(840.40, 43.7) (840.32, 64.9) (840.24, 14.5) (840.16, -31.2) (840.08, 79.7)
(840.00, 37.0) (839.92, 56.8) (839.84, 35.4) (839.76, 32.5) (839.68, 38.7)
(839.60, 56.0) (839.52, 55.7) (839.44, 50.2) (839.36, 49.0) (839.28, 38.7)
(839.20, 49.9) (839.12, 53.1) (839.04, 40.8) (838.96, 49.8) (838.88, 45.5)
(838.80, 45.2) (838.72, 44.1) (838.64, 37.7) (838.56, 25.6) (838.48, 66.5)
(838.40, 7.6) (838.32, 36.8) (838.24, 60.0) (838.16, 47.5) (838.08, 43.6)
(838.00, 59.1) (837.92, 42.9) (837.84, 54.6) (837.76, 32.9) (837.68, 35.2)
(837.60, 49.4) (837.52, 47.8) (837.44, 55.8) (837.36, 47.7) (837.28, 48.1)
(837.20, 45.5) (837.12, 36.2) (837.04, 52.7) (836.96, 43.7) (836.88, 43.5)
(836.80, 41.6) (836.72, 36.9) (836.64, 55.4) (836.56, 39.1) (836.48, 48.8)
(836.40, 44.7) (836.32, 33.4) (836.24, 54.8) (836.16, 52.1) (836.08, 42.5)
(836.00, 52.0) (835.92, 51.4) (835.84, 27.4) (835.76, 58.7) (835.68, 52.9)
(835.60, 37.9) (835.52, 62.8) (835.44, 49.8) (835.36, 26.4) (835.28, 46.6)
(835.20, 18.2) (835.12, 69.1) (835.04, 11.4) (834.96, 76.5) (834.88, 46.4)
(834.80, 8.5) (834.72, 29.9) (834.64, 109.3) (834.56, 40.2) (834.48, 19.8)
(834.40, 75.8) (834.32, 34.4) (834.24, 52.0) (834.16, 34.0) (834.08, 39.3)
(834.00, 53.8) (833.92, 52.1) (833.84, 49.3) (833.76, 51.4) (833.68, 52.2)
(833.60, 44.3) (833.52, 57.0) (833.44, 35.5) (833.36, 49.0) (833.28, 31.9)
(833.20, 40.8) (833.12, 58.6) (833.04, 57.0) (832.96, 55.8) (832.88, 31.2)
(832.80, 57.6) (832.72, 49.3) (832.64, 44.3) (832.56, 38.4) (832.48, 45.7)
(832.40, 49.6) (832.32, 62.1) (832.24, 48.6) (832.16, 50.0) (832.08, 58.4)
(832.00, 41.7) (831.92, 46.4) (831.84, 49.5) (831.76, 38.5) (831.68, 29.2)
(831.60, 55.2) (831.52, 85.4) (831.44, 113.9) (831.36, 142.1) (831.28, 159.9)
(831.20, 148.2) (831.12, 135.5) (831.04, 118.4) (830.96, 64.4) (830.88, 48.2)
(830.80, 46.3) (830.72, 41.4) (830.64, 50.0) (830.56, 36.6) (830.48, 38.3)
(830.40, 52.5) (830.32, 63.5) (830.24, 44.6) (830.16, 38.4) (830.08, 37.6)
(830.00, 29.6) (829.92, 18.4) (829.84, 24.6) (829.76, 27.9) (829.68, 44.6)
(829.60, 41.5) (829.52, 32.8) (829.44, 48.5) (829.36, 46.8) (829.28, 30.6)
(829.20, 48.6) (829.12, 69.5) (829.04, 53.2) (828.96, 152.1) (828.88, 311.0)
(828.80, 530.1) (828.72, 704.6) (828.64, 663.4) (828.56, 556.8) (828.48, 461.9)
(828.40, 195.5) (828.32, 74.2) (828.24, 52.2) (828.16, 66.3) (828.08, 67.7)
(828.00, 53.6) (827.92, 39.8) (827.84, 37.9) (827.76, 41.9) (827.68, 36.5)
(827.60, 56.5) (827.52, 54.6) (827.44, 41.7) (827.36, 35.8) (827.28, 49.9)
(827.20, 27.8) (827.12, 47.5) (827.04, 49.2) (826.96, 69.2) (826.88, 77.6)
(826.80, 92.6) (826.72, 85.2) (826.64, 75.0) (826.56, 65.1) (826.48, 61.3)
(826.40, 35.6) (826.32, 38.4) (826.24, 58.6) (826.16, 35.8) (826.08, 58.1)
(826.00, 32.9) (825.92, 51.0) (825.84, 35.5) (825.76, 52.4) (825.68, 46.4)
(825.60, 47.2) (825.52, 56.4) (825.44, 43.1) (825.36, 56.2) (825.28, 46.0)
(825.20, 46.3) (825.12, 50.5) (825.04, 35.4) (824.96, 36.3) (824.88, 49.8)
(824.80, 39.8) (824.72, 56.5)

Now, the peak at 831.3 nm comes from [N II]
